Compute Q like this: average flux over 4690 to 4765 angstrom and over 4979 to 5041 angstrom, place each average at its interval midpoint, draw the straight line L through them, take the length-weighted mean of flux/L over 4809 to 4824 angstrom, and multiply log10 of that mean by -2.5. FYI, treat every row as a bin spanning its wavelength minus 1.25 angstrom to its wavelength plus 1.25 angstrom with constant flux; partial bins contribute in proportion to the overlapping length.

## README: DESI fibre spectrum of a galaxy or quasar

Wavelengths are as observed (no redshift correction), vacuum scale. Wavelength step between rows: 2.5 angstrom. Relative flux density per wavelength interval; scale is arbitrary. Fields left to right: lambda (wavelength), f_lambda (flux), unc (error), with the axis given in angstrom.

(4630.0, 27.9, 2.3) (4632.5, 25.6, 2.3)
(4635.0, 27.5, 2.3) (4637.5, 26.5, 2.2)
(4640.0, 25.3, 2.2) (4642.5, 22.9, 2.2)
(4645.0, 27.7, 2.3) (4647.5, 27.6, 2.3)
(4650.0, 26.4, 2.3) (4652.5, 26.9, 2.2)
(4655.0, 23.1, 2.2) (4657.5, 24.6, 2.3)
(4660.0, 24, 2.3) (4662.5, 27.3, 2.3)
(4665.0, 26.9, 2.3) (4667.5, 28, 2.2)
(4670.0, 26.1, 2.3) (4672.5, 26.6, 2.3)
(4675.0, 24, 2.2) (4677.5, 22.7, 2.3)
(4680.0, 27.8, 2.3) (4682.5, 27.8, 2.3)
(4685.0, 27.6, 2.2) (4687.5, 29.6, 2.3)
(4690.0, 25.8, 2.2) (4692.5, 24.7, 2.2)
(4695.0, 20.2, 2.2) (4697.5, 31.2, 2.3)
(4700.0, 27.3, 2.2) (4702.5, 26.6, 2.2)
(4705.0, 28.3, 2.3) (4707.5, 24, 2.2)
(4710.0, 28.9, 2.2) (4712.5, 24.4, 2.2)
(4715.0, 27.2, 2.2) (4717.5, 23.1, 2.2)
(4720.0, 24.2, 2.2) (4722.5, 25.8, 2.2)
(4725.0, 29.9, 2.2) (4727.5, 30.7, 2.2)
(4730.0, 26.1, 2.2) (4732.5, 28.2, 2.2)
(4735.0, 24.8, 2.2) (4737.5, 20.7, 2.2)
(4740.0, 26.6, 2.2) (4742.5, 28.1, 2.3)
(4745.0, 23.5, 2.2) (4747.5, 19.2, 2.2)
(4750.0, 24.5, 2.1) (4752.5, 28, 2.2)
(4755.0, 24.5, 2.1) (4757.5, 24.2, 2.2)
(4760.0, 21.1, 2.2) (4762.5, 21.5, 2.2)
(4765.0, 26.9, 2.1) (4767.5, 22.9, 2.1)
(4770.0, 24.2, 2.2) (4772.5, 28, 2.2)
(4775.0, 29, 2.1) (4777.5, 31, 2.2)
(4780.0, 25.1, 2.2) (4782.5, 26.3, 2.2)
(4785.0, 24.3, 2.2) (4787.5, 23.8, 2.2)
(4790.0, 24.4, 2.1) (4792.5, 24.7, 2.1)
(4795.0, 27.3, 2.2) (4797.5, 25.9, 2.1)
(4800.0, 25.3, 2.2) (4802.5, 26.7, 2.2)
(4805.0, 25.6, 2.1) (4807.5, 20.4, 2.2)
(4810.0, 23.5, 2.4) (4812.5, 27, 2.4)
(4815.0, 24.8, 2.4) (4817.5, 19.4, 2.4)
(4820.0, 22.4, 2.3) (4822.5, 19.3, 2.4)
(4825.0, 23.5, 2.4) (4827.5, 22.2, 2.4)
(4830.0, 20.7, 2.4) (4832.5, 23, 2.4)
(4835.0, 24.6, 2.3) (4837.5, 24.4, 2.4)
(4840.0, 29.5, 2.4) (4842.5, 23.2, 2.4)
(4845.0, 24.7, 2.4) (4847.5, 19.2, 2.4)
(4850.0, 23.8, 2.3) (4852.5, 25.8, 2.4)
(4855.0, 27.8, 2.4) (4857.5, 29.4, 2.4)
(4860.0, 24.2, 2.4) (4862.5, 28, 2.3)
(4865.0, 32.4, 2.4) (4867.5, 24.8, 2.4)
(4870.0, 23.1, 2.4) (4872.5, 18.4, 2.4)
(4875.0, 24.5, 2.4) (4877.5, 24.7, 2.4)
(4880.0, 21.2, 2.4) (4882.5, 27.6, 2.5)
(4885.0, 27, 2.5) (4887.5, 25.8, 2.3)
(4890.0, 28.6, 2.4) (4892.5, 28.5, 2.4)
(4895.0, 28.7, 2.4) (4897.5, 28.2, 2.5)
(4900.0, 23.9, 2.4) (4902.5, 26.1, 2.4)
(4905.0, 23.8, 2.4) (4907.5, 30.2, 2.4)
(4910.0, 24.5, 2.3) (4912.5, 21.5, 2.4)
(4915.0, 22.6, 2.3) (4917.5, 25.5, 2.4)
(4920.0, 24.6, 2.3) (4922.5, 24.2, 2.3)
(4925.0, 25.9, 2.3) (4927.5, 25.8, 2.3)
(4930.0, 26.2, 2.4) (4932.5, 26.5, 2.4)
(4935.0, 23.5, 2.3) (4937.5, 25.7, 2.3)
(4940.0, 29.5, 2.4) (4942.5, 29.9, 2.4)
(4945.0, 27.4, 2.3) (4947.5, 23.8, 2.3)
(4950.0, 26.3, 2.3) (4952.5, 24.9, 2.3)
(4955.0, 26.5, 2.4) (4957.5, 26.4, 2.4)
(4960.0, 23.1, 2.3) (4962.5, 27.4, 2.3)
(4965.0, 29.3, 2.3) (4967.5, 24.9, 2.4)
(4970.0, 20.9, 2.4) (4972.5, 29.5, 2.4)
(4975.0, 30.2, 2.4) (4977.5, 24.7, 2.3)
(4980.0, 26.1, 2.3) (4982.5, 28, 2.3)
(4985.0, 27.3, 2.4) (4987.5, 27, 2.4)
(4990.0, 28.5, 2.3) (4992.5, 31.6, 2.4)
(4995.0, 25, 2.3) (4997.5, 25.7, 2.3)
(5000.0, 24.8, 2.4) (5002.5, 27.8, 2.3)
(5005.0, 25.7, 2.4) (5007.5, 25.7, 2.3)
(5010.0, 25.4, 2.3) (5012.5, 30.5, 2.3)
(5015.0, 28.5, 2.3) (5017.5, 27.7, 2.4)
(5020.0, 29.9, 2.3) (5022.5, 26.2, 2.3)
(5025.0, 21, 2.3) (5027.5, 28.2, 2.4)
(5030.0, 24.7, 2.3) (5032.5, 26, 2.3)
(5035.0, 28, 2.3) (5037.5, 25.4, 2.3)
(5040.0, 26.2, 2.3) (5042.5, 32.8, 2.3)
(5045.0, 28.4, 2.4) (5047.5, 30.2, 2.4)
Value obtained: 0.14 mag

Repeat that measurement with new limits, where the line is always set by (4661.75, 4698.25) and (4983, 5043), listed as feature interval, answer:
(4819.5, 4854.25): 0.14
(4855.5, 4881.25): 0.07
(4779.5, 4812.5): 0.07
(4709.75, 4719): 0.04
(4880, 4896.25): -0.02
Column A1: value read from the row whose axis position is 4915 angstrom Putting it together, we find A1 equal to 22.6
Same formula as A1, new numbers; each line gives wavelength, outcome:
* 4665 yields 26.9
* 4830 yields 20.7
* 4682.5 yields 27.8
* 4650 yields 26.4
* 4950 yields 26.3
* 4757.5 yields 24.2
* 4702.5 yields 26.6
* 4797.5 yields 25.9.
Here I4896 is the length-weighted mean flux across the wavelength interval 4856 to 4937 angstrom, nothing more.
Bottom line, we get 25.6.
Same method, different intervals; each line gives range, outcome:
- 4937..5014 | 26.8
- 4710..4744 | 26.2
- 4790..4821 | 24.4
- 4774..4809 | 25.7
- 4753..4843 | 24.5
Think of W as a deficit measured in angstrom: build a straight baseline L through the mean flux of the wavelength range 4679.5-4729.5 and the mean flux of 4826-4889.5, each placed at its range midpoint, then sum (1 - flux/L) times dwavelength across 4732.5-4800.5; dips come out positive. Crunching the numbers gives 2.3 angstrom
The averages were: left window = 26.7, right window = 24.8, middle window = 25.1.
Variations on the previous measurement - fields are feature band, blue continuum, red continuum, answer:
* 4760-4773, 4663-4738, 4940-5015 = 1.1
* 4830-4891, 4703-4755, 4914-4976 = 1.9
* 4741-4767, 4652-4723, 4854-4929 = 1.8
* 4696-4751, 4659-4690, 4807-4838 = -1.7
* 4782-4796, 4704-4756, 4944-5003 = 0.5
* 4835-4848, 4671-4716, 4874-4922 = 0.7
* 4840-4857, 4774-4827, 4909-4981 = 0.2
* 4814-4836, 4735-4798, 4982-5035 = 2.9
